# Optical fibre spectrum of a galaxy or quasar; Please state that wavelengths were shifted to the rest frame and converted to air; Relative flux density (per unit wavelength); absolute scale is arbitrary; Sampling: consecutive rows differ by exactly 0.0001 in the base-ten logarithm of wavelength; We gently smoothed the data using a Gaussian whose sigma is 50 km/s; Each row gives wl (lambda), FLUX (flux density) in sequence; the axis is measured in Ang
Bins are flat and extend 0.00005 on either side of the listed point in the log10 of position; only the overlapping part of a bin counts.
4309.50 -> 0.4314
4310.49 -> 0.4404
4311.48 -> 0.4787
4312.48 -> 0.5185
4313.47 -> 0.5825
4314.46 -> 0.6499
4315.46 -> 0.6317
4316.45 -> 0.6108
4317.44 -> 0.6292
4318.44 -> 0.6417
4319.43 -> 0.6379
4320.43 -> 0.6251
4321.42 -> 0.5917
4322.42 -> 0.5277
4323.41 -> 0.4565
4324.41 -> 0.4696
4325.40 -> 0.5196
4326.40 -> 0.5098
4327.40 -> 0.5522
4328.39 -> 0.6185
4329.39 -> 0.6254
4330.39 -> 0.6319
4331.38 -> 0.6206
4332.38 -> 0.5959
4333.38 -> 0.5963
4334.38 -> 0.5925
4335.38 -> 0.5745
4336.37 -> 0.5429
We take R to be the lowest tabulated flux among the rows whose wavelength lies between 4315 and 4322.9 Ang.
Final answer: 0.5277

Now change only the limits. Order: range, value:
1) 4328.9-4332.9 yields 0.5959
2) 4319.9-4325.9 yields 0.4565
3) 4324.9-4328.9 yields 0.5098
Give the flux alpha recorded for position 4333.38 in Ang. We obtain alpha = 0.5963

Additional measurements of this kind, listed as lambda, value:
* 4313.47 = 0.5825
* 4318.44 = 0.6417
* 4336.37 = 0.5429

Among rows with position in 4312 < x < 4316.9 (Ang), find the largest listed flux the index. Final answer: 0.6499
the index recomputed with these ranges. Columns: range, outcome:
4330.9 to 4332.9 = 0.6206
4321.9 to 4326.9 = 0.5277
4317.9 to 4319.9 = 0.6417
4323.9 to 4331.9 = 0.6319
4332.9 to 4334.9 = 0.5963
